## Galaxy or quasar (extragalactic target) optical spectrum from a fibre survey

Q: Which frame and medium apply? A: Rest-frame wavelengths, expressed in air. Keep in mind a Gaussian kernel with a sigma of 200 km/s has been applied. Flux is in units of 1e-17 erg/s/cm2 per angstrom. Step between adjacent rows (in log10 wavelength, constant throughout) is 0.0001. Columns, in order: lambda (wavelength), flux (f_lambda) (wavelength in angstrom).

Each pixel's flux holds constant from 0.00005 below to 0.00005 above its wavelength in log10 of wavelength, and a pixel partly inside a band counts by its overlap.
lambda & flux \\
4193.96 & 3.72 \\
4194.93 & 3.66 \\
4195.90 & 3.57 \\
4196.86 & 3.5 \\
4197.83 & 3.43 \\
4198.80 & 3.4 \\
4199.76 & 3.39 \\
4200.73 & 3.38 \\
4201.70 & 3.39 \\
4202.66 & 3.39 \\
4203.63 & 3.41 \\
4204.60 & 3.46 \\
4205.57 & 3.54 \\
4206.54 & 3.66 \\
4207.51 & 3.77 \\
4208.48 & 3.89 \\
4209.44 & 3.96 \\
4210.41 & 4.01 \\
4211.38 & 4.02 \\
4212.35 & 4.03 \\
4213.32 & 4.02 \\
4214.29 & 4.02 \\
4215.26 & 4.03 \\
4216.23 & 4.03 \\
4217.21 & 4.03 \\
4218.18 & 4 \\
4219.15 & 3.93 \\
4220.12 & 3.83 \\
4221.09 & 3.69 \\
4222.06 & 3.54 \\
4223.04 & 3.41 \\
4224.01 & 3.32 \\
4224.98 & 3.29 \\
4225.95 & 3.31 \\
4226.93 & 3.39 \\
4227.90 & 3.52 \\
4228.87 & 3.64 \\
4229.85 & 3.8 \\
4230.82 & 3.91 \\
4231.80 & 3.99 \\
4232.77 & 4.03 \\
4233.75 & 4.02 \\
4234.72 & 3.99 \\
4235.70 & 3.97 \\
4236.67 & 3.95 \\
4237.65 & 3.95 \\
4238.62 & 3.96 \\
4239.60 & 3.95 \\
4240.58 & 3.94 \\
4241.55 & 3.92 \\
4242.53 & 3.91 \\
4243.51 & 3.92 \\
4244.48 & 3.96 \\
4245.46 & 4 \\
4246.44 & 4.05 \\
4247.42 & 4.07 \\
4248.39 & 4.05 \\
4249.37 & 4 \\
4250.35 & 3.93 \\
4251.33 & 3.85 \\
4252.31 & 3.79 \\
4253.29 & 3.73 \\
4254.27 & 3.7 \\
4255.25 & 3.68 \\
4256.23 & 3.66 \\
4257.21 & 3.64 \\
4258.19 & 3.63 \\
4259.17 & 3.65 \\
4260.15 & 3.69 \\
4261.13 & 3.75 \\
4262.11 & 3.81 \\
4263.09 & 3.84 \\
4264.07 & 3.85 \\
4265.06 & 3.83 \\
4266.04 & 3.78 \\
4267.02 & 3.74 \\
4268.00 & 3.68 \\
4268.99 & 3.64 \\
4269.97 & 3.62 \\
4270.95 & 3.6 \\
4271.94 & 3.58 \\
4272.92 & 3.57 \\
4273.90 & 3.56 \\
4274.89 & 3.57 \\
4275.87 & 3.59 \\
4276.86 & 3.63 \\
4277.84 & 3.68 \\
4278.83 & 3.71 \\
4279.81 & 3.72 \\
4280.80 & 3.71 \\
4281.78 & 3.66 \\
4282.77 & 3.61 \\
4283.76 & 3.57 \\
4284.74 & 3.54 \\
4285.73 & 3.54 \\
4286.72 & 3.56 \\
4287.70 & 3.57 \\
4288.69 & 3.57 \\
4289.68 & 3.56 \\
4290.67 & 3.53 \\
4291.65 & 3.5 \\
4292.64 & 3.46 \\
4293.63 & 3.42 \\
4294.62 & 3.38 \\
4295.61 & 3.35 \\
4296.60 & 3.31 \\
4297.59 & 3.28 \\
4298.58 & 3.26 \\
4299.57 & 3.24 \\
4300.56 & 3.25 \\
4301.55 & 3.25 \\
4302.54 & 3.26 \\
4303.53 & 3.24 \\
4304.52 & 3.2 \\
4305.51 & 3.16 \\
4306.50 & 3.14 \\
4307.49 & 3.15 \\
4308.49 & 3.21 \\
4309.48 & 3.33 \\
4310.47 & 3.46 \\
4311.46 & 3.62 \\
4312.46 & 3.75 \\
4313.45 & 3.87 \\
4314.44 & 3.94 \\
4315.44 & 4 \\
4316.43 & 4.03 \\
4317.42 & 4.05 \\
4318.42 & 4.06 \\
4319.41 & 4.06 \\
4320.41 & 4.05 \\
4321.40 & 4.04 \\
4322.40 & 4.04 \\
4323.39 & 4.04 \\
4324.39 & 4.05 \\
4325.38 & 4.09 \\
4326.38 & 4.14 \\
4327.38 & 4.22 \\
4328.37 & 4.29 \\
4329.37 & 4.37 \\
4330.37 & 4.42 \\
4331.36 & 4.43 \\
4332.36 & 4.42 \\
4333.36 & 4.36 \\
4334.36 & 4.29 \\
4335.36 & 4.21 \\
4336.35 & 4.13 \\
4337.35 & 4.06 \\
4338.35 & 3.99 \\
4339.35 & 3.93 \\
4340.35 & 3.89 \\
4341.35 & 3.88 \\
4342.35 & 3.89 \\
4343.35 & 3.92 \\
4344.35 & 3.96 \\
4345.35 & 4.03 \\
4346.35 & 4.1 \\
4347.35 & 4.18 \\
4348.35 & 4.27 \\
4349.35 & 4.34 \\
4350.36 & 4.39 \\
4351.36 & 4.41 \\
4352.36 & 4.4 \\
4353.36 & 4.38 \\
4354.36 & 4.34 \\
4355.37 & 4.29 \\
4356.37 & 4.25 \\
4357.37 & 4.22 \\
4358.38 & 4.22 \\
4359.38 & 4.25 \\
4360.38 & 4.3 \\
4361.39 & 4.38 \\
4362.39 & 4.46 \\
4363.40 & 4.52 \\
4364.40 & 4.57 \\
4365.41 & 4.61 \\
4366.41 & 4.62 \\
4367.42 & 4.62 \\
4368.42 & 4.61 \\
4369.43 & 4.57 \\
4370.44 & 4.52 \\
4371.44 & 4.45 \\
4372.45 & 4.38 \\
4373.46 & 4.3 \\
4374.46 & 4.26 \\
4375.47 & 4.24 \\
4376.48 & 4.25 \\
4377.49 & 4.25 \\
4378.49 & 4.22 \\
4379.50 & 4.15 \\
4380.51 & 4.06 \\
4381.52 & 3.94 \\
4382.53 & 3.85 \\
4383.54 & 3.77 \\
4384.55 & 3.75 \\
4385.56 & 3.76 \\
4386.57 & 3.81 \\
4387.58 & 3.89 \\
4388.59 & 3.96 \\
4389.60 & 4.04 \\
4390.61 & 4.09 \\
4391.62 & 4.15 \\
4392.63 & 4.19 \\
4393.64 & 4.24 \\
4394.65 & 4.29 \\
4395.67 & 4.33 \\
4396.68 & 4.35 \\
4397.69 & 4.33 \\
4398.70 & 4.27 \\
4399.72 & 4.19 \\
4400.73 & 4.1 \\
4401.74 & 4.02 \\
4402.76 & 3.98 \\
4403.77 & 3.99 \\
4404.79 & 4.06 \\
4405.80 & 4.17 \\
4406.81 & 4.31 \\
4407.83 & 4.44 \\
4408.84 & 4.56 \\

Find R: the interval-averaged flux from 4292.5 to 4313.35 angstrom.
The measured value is 3.33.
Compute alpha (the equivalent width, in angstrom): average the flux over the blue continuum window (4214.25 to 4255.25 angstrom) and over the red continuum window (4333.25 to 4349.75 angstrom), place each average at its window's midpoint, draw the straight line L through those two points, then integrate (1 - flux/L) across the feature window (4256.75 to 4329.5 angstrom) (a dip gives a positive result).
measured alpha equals 5.8 angstrom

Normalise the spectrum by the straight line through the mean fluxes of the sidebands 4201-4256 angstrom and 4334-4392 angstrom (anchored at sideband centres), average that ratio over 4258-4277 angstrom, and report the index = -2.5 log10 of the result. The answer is 0.07 mag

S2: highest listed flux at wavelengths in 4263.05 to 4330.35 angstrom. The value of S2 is 4.37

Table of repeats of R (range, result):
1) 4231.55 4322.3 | 3.69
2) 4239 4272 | 3.81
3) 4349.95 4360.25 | 4.32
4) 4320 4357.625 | 4.18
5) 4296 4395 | 4.03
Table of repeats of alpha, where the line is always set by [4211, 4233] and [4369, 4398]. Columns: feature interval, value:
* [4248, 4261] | 0.3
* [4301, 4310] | 1.7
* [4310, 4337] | -0.6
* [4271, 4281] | 0.7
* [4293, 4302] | 1.5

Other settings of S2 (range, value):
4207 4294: 4.07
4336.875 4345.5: 4.06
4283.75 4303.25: 3.57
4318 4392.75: 4.62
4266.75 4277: 3.74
